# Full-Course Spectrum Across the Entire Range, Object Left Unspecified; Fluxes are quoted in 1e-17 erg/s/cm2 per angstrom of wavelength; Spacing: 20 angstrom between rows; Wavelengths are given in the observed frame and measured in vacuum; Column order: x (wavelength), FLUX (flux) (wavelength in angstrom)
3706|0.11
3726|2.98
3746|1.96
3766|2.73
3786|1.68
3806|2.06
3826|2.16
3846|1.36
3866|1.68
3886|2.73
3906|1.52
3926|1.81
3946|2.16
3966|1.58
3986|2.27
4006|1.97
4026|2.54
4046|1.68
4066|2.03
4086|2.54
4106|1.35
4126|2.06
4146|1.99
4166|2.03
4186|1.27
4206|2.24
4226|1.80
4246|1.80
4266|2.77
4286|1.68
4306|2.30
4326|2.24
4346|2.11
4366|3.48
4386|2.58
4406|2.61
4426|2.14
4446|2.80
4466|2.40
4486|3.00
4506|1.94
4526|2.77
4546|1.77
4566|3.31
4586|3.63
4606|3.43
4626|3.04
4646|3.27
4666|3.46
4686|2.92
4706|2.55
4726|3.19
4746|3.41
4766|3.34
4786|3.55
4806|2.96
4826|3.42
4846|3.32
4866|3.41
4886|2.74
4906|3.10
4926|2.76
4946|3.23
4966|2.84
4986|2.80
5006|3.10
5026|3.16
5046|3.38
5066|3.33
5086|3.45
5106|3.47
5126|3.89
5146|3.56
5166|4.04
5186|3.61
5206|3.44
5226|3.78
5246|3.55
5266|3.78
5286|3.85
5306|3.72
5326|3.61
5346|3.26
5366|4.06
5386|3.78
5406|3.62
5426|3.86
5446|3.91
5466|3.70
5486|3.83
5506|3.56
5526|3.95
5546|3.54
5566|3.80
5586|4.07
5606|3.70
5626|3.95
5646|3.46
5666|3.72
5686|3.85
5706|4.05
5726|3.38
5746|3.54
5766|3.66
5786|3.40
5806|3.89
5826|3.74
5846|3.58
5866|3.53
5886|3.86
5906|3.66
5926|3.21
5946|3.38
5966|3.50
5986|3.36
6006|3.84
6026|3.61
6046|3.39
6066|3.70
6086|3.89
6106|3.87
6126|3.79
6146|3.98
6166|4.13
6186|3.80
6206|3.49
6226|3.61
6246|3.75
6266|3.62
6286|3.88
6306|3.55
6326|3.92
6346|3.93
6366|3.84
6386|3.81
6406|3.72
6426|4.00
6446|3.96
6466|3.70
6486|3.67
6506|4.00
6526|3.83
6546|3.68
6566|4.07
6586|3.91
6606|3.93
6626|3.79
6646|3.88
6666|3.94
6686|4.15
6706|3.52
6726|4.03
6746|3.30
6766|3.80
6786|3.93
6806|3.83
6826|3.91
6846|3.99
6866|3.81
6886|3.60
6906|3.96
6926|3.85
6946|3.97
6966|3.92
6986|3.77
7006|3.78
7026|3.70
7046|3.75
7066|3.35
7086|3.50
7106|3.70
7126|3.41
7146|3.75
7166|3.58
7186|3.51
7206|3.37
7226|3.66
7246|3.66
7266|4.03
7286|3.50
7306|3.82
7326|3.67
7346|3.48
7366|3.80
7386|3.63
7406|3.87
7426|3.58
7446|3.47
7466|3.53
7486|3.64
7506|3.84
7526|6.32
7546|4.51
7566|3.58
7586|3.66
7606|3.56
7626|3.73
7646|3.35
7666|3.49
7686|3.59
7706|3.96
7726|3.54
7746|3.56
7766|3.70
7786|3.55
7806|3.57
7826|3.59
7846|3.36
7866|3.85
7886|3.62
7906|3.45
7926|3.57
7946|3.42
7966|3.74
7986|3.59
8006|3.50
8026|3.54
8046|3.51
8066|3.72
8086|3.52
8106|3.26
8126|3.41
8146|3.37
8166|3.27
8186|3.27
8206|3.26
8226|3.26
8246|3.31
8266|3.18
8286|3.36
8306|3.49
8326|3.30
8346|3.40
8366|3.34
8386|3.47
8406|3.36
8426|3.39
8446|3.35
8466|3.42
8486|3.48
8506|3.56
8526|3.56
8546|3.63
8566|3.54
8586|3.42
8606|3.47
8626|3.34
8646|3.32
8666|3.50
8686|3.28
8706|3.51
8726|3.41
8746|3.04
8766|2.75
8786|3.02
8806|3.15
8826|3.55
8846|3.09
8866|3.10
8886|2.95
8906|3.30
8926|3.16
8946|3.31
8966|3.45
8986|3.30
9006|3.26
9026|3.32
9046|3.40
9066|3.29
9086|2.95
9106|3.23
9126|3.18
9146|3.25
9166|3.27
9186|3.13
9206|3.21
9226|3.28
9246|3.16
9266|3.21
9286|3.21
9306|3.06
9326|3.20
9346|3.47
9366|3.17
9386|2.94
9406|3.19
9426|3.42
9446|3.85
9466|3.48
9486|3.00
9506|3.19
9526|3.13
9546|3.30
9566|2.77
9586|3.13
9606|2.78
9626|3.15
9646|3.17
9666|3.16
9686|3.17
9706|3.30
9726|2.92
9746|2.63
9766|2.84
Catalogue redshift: 0.15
